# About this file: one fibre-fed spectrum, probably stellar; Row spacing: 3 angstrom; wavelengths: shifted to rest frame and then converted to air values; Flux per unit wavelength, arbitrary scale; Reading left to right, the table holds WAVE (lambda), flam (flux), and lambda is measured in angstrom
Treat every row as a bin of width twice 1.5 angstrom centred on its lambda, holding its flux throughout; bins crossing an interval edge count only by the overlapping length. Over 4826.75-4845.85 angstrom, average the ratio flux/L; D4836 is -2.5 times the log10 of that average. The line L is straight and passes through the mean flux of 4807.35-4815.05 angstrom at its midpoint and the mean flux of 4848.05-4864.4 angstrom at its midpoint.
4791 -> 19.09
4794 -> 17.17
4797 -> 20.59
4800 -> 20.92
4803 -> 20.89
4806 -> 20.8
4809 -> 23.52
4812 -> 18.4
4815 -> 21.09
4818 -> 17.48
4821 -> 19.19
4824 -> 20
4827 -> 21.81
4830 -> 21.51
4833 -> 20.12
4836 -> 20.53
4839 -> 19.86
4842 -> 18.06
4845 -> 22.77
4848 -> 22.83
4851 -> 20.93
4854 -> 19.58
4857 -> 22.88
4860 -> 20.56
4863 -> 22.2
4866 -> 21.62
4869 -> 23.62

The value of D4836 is 0.04 mag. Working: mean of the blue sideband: 21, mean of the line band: 20.5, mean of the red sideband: 21.4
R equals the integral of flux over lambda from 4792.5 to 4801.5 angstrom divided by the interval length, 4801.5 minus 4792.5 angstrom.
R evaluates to 19.6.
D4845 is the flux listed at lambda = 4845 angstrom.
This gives 22.77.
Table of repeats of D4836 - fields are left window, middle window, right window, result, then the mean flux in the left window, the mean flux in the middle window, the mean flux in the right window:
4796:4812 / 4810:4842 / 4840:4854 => 0.06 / 21.1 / 20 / 20.9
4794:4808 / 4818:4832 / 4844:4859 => 0.04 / 20.5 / 20.3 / 21.7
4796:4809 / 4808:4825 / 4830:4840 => 0.05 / 21.1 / 19.8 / 20.4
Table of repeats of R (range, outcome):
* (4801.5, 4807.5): 20.8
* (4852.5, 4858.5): 21.2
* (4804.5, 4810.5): 22.2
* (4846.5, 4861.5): 21.4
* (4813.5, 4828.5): 19.9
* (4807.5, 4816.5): 21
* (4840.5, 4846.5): 20.4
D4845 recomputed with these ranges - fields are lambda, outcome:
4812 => 18.4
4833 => 20.12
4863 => 22.2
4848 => 22.83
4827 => 21.81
